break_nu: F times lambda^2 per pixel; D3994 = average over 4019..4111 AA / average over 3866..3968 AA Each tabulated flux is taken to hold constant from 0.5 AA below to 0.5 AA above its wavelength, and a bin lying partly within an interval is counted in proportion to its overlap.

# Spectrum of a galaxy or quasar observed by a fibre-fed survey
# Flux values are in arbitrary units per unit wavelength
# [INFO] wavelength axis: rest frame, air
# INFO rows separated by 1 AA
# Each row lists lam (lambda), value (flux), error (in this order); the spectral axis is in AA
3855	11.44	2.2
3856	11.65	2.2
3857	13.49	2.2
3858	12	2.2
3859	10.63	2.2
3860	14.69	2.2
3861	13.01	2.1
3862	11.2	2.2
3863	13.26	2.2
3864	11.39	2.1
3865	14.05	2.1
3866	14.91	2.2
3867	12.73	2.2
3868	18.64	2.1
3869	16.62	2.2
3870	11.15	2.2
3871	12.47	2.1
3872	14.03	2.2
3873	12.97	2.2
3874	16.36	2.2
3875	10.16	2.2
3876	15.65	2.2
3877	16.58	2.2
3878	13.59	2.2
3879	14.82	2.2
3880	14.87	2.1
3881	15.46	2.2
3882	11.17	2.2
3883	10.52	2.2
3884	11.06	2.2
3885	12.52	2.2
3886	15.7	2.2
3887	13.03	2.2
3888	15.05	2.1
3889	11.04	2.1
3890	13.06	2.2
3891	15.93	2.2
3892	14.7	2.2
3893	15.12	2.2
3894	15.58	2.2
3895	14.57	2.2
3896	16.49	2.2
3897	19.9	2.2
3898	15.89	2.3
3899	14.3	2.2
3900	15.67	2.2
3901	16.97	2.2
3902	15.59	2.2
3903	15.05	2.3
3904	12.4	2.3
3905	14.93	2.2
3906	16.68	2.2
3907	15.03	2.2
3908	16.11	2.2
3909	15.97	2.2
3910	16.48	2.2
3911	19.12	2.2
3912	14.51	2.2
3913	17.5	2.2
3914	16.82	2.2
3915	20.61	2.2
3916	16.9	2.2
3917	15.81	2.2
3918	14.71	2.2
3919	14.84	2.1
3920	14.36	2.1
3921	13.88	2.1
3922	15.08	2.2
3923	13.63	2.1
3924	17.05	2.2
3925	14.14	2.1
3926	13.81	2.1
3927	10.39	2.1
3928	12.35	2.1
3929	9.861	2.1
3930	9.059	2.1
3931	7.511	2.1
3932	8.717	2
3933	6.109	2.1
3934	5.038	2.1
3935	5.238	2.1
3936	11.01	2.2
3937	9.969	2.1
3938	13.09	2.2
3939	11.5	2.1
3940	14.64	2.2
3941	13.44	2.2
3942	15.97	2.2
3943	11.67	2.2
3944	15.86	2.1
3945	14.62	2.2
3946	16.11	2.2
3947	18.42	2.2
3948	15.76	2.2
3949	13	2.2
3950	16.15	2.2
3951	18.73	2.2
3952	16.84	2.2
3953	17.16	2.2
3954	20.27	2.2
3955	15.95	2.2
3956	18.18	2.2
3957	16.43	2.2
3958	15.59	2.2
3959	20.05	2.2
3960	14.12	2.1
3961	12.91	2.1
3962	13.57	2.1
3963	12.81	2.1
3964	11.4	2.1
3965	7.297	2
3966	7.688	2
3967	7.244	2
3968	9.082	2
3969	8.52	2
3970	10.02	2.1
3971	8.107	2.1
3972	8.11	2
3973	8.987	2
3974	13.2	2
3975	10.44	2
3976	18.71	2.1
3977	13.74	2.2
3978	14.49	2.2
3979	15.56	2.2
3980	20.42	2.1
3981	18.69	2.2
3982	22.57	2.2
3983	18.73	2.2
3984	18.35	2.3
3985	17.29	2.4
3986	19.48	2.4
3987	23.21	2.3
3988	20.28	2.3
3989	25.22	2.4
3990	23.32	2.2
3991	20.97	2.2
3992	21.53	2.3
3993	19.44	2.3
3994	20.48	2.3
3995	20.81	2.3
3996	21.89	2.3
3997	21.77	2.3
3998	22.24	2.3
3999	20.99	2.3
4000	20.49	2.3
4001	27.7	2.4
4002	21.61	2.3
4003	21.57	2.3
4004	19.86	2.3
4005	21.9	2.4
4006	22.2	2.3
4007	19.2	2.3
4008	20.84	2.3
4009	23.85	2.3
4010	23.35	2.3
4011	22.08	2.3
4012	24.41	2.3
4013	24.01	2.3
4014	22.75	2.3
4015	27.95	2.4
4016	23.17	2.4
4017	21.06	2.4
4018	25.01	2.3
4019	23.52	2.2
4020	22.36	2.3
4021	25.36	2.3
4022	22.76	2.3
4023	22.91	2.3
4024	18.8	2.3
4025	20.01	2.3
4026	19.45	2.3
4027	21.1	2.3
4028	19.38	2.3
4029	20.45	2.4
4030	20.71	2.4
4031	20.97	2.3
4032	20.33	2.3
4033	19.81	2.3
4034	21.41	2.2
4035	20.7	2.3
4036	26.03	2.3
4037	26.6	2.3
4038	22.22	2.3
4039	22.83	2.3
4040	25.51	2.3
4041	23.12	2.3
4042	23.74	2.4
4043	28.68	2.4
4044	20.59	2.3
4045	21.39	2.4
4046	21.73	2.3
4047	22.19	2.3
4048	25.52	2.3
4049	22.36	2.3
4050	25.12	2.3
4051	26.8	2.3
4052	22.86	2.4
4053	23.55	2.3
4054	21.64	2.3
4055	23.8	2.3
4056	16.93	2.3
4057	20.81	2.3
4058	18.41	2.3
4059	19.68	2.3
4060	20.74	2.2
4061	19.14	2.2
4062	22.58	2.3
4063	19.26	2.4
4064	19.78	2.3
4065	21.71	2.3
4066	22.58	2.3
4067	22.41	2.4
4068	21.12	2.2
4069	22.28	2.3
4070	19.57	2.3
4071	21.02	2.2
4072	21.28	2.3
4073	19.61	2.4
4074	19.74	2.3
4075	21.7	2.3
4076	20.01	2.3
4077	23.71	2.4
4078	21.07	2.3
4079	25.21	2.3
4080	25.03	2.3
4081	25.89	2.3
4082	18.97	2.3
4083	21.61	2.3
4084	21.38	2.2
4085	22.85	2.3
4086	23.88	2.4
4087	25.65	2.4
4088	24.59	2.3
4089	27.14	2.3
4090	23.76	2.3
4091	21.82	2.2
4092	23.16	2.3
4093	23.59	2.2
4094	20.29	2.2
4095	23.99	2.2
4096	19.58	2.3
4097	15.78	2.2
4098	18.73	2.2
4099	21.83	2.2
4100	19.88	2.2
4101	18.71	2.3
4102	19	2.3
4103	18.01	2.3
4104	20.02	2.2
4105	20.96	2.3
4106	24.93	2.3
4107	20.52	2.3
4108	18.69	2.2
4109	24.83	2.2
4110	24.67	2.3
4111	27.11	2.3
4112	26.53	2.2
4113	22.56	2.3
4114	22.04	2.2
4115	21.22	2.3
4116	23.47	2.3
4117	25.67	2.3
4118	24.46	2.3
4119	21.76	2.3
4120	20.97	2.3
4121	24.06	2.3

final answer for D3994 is 1.7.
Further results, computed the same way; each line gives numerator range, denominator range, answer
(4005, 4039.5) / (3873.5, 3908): 1.63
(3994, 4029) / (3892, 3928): 1.50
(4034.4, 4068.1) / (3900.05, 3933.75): 1.68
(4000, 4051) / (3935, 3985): 1.65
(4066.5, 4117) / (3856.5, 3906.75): 1.73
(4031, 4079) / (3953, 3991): 1.50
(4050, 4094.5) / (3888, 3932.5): 1.62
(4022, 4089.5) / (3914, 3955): 1.72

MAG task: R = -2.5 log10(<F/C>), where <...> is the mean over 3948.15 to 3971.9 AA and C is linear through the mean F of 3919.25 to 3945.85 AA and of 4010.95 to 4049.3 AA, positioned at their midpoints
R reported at 0.10 mag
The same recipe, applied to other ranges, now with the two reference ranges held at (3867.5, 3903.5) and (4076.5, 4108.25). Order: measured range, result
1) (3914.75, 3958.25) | 0.18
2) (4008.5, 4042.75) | -0.16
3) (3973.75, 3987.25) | 0.03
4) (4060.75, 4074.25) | 0.01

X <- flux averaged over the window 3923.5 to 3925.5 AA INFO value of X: 15.6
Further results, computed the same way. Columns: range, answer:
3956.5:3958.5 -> 16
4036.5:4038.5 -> 24.4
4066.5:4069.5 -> 21.9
